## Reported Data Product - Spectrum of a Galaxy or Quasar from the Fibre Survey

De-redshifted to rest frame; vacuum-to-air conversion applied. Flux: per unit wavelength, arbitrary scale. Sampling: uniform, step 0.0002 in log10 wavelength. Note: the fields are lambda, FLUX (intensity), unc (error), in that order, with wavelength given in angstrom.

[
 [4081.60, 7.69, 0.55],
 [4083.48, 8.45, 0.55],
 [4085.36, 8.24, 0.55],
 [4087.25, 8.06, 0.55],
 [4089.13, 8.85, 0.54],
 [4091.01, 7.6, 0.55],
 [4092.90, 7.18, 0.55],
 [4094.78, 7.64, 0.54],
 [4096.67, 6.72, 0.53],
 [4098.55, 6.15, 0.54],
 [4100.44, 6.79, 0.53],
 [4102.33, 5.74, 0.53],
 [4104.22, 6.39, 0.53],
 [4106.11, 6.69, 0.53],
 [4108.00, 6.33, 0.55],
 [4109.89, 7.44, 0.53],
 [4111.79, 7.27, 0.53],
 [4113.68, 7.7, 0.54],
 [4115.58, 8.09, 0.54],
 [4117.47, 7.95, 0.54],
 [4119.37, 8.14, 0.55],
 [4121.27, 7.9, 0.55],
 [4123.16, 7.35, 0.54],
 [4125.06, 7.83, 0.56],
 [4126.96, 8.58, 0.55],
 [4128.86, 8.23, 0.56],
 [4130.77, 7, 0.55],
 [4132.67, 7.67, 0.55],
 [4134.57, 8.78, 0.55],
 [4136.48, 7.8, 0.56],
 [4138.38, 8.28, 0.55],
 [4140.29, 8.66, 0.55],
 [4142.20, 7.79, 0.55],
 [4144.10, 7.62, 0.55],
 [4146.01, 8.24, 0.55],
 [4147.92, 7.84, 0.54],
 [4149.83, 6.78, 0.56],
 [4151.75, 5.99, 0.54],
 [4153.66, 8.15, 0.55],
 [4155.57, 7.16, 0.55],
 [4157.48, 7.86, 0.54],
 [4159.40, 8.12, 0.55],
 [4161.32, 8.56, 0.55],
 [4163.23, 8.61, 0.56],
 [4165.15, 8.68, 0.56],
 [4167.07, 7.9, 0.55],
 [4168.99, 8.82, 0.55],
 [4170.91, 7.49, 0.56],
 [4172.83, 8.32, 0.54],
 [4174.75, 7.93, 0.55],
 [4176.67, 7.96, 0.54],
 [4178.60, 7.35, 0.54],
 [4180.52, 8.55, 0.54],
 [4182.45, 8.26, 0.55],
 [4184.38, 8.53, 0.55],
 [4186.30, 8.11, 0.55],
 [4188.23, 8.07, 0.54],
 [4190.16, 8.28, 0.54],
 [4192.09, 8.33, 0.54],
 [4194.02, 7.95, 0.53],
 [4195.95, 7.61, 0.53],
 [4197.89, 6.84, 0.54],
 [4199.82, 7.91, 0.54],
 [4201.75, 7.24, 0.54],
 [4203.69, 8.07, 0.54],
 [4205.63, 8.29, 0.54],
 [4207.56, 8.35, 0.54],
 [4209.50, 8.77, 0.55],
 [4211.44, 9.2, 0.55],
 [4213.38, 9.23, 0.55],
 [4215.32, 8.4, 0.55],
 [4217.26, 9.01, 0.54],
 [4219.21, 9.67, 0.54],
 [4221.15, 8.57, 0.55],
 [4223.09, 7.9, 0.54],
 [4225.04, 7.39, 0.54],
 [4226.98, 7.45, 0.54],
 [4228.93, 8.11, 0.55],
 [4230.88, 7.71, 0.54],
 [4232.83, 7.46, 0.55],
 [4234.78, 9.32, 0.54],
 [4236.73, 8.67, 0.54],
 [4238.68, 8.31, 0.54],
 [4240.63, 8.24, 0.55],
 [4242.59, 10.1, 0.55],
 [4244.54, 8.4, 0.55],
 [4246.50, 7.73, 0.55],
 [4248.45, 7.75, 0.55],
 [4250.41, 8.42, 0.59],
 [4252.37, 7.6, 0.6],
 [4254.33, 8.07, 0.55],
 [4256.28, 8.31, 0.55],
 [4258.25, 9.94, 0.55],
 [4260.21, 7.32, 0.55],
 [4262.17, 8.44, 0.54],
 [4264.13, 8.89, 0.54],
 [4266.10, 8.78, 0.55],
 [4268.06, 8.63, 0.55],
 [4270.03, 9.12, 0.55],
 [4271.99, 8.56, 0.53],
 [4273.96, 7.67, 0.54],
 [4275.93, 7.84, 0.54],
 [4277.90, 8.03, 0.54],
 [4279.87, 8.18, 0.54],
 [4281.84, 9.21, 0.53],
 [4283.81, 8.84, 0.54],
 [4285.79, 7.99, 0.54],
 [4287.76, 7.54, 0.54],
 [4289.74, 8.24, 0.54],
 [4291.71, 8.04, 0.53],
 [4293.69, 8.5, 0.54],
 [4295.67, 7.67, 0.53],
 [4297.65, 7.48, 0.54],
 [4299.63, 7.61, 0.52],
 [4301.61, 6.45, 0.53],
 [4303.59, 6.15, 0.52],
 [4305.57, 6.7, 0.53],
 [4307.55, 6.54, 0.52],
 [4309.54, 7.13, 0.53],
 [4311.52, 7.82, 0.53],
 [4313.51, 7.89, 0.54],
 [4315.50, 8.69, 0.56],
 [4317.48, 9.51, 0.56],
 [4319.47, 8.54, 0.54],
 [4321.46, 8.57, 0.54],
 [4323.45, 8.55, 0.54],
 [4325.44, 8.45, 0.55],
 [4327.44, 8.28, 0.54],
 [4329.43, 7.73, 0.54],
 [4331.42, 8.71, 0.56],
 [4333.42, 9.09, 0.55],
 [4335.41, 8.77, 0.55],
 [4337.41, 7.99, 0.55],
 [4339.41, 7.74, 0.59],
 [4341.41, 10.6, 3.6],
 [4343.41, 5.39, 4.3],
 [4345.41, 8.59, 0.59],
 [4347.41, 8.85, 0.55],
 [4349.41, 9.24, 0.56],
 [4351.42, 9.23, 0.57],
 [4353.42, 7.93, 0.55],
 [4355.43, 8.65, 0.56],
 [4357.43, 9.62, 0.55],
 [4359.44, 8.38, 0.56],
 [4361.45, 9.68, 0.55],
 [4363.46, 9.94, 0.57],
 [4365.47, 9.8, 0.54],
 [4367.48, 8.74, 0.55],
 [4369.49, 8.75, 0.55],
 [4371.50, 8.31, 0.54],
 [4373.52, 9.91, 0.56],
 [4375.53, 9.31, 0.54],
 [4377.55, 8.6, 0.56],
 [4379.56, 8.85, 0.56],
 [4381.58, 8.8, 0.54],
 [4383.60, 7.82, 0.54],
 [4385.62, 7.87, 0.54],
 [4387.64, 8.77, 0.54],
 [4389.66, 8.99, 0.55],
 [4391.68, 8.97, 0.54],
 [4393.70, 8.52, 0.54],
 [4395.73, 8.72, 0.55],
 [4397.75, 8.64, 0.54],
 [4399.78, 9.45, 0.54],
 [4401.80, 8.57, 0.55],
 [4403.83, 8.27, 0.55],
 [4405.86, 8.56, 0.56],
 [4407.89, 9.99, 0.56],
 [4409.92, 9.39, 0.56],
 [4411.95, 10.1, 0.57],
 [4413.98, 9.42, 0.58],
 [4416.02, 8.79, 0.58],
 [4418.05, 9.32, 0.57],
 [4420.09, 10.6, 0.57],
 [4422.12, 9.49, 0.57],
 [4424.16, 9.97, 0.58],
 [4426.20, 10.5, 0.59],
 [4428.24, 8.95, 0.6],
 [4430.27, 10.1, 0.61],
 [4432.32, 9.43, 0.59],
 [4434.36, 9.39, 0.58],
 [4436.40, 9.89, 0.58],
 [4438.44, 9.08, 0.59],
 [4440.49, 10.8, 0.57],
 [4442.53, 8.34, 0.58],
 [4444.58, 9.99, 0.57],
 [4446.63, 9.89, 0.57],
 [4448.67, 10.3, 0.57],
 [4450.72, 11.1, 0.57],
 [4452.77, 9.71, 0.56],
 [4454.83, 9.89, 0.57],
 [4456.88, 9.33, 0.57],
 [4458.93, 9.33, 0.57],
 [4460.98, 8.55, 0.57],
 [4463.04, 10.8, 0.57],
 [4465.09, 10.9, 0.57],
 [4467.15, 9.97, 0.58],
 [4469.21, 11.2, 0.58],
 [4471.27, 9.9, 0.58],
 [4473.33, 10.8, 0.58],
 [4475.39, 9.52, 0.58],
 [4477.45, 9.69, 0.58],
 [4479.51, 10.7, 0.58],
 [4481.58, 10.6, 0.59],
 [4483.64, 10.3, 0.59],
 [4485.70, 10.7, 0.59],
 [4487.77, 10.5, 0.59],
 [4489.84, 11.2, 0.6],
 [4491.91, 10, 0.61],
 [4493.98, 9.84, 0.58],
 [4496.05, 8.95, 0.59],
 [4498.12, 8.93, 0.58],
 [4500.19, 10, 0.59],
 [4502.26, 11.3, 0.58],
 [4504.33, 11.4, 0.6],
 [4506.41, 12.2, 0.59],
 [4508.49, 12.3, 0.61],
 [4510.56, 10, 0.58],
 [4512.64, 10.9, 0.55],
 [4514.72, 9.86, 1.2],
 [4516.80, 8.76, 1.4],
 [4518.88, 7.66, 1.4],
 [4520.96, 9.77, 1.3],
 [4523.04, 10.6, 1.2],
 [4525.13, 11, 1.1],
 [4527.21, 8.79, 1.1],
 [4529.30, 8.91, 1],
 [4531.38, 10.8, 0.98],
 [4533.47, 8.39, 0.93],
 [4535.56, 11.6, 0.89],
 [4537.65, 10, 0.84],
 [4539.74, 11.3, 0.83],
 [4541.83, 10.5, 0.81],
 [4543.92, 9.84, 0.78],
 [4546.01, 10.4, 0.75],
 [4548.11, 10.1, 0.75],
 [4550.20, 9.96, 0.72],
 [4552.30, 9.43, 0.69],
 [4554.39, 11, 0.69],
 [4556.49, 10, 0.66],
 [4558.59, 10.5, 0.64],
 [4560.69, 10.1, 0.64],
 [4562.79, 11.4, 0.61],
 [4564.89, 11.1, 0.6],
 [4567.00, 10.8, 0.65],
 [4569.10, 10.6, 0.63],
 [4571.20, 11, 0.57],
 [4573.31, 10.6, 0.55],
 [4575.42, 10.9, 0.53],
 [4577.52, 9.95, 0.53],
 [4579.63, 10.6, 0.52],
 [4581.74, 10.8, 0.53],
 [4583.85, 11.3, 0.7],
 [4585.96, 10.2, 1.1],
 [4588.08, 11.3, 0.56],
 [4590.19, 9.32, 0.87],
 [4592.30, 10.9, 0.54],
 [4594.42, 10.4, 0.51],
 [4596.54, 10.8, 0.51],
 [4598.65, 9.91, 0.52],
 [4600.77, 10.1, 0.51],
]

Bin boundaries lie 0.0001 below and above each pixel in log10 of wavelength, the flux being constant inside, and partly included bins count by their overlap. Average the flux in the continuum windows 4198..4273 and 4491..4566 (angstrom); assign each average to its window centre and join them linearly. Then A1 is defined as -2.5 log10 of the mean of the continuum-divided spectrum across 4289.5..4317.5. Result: 0.168 mag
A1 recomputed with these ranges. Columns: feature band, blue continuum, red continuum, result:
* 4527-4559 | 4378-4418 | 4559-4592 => 0.02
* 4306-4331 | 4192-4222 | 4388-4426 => 0.09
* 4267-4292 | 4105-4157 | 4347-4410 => 0.01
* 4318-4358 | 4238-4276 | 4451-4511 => 0.07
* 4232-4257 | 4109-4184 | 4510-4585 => 0.02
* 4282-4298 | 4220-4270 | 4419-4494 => 0.07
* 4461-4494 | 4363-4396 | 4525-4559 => -0.08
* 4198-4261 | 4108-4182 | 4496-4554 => 0.01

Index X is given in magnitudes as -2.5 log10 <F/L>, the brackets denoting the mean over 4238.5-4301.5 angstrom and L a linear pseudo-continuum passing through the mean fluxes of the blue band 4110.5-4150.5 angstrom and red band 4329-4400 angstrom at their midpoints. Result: 0.02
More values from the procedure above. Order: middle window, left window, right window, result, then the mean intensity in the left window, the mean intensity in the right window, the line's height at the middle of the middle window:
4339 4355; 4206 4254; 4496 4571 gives 0.08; 8.4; 10.3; 9.13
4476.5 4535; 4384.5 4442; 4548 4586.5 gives -0.01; 9.3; 10.6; 10.1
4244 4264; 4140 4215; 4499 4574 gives 0.04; 8.04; 10.4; 8.53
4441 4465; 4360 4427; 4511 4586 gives -0.03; 9.12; 10.3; 9.56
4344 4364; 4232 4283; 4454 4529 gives 0.03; 8.43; 10.2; 9.14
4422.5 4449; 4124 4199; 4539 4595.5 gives 0.00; 7.96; 10.5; 9.69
